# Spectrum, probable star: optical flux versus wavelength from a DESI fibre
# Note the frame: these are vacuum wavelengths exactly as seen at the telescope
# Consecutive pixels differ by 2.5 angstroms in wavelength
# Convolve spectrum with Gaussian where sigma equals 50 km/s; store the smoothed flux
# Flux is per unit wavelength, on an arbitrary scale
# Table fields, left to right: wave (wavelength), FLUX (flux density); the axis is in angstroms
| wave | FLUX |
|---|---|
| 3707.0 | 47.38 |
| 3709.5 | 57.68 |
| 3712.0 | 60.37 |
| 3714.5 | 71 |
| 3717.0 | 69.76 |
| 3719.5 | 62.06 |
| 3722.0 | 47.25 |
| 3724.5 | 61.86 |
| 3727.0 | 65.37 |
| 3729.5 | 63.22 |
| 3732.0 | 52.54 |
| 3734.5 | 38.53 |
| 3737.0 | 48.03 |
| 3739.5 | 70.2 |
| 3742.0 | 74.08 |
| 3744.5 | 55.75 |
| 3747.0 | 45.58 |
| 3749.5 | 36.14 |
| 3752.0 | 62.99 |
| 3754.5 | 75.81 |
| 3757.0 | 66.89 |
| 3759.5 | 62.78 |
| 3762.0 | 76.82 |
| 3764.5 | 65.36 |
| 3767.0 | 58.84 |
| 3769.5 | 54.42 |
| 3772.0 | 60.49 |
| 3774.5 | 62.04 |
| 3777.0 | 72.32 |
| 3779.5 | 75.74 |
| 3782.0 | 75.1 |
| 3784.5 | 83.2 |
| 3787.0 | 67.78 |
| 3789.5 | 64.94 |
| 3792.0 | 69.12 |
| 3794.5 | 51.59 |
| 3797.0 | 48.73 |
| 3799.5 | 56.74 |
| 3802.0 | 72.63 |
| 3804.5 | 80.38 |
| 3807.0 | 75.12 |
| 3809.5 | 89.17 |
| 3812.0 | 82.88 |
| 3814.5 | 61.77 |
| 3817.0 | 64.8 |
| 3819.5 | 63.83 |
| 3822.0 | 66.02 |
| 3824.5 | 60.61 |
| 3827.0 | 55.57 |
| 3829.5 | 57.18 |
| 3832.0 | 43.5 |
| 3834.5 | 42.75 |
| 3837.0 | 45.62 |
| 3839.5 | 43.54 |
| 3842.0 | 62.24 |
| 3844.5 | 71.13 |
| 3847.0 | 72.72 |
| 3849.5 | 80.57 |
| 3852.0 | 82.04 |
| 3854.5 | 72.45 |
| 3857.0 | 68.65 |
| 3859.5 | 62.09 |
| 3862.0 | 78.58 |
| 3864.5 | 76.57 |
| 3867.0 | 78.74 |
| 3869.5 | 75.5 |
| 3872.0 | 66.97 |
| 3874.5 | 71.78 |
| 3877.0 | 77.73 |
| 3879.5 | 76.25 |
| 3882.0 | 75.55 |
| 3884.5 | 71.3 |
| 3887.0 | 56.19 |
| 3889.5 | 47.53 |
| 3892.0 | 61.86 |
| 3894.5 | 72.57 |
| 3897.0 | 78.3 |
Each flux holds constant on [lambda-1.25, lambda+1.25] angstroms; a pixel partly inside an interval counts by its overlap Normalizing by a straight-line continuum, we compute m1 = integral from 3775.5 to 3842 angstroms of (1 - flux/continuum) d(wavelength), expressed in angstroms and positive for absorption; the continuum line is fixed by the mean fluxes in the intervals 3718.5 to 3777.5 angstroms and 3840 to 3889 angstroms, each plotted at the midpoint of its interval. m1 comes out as 1.5 angstroms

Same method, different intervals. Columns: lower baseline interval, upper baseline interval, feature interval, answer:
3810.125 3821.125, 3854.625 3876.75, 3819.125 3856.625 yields 5.0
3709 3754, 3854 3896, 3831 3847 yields 3.3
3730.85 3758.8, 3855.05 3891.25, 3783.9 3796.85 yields -0.7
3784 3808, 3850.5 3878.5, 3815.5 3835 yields 3.4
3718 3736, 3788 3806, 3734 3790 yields -3.4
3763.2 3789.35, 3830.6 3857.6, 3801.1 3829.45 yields -2.3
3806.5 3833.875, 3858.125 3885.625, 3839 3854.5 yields -0.2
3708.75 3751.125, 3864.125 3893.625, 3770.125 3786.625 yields -2.4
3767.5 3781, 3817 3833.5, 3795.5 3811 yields -2.4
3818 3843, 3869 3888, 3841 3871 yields -4.9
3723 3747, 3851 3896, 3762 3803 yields -1.9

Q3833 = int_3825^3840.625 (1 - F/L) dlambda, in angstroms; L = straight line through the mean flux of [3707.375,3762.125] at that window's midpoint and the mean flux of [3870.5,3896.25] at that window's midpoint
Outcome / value 4.0 angstroms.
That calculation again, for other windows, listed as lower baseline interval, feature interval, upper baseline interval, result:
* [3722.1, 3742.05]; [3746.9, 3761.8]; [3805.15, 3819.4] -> 0.41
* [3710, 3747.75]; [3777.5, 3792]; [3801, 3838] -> -2.49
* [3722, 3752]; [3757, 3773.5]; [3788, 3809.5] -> -0.81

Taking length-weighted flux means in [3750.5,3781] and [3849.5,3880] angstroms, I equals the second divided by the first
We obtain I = 1.12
